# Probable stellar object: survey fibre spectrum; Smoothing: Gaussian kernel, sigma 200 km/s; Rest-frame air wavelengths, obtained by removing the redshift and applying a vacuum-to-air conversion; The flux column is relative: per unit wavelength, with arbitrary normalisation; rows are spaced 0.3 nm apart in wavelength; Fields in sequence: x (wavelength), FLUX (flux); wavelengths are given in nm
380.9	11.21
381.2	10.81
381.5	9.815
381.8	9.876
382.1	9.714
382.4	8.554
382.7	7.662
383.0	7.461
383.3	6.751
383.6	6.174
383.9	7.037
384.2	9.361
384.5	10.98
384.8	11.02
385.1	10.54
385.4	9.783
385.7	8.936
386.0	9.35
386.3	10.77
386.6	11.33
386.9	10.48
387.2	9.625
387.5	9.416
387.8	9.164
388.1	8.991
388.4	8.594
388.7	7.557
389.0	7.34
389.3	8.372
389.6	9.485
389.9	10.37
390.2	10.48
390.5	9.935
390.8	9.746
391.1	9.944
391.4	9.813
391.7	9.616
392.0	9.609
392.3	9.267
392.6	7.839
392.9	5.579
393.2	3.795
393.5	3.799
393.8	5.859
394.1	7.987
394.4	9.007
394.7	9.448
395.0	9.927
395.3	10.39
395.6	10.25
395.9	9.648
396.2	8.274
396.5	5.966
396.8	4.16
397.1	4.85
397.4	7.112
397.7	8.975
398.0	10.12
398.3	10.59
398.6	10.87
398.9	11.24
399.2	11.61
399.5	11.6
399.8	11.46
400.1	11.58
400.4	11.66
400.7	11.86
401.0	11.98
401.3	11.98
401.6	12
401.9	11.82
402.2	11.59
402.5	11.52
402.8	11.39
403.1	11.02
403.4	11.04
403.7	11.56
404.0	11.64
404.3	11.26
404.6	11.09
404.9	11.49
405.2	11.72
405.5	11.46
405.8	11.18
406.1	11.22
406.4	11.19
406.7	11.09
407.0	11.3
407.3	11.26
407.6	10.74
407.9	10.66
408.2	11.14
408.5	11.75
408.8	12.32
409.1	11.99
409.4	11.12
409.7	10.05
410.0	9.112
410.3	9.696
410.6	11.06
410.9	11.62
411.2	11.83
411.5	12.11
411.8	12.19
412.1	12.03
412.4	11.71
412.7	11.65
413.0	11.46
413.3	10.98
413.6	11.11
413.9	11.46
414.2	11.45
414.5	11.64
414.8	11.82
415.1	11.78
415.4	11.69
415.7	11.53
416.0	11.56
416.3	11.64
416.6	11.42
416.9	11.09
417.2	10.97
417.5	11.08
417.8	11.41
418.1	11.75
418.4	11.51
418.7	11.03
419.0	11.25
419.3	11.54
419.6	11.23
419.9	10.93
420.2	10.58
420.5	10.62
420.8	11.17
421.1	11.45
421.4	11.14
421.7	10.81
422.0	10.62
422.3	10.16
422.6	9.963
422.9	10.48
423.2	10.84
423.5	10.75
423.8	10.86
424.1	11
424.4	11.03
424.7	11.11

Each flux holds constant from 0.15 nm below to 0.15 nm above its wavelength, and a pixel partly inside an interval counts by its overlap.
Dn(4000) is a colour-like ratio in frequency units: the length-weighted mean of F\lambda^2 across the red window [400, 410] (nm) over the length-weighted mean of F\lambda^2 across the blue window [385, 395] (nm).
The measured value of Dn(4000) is 1.39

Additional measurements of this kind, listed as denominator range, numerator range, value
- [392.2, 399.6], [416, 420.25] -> 1.51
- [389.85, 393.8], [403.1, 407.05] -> 1.46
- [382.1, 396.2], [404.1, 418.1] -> 1.43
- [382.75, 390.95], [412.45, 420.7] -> 1.43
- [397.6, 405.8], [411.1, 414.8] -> 1.08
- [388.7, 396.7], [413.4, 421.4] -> 1.51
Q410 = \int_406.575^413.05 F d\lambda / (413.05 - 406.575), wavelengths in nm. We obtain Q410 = 11.3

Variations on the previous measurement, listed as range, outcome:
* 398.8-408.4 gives 11.4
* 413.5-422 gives 11.3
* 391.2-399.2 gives 8.3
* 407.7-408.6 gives 11.1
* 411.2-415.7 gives 11.7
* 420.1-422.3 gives 10.9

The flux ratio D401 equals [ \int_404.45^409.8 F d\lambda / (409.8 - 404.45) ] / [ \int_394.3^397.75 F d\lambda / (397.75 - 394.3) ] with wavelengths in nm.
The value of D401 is 1.39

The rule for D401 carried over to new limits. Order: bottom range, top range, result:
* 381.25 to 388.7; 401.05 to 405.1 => 1.25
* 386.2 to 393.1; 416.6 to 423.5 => 1.19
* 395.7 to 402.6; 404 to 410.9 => 1.10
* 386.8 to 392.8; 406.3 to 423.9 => 1.21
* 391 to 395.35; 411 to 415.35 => 1.45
